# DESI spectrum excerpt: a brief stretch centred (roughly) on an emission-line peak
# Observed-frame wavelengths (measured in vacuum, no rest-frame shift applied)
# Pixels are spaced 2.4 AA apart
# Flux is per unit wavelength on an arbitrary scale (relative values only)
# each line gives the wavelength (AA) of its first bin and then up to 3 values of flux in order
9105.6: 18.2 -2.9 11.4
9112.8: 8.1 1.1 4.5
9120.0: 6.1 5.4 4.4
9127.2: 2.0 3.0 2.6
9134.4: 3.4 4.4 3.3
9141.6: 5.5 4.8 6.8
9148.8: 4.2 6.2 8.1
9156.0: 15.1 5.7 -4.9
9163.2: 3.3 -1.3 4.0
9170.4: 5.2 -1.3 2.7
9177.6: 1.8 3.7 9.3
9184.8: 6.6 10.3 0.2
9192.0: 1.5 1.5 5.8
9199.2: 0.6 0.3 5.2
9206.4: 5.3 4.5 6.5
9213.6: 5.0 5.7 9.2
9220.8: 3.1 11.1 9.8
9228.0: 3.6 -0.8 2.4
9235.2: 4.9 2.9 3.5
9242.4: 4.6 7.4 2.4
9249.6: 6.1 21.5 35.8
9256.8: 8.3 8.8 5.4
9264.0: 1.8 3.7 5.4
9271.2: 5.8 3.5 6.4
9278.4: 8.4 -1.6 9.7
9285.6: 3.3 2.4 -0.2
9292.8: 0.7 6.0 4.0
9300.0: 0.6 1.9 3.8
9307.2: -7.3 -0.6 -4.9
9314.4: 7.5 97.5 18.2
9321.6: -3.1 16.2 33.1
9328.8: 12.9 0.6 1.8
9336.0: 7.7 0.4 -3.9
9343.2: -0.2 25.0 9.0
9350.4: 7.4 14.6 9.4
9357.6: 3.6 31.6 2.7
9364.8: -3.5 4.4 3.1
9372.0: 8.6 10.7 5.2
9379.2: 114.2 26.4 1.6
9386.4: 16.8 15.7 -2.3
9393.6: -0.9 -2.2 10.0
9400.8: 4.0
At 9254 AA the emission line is H-beta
